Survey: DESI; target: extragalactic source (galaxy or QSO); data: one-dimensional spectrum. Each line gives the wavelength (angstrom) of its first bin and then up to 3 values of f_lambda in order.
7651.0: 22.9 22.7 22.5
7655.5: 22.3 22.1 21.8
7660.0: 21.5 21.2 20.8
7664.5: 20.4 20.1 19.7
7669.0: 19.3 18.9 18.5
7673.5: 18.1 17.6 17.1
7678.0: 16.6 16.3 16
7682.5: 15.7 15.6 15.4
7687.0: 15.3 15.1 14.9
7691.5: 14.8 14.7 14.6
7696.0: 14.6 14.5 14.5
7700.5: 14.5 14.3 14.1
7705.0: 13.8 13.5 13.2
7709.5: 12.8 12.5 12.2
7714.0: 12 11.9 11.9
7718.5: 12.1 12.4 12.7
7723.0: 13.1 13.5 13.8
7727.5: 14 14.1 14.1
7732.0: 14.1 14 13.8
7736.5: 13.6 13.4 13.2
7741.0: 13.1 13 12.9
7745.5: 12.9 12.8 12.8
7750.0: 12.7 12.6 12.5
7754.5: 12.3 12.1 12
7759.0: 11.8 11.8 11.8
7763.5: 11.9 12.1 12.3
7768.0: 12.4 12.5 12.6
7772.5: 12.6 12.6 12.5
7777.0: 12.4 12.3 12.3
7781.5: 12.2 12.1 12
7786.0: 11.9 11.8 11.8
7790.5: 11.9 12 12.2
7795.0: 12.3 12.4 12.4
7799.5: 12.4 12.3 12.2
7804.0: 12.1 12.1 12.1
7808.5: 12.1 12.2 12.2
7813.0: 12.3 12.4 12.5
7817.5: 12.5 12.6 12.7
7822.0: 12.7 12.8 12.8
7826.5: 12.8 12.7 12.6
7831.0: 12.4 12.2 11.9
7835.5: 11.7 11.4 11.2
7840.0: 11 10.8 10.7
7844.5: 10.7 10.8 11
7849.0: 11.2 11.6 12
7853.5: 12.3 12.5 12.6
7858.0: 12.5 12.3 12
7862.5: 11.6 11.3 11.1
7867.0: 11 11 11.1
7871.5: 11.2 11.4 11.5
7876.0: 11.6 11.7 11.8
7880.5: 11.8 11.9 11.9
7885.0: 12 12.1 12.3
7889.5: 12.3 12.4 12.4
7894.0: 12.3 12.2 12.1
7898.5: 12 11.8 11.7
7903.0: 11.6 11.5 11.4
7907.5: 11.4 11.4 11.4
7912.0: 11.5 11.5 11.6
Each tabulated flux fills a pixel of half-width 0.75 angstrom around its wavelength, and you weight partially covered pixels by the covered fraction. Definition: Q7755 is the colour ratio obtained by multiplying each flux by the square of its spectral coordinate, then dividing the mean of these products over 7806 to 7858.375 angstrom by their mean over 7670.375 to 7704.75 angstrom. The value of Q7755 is 0.8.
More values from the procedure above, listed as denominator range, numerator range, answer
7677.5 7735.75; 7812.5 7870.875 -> 0.88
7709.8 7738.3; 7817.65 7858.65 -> 0.94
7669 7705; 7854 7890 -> 0.78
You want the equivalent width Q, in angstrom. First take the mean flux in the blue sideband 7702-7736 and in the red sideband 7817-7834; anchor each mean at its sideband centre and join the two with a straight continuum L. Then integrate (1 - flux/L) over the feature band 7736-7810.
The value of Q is 3.0 angstrom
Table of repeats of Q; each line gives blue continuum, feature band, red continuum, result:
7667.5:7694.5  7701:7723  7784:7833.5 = 3.8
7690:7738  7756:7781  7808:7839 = 1.4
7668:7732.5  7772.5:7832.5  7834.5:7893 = 2.0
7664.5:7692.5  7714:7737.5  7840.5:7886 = 3.6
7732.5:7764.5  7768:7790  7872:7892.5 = 0.5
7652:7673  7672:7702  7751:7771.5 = 4.9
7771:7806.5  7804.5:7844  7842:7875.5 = -0.9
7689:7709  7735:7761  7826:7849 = 1.2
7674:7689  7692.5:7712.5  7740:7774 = 1.6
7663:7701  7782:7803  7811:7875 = 1.9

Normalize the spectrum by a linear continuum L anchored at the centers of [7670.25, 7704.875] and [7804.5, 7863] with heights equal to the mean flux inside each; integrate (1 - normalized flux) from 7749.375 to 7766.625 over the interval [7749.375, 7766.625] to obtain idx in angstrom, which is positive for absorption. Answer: 2.2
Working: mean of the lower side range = 15.6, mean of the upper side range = 12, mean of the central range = 12.1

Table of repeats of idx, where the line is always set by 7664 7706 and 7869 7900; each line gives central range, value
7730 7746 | 1.70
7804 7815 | 1.08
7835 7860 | 2.26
